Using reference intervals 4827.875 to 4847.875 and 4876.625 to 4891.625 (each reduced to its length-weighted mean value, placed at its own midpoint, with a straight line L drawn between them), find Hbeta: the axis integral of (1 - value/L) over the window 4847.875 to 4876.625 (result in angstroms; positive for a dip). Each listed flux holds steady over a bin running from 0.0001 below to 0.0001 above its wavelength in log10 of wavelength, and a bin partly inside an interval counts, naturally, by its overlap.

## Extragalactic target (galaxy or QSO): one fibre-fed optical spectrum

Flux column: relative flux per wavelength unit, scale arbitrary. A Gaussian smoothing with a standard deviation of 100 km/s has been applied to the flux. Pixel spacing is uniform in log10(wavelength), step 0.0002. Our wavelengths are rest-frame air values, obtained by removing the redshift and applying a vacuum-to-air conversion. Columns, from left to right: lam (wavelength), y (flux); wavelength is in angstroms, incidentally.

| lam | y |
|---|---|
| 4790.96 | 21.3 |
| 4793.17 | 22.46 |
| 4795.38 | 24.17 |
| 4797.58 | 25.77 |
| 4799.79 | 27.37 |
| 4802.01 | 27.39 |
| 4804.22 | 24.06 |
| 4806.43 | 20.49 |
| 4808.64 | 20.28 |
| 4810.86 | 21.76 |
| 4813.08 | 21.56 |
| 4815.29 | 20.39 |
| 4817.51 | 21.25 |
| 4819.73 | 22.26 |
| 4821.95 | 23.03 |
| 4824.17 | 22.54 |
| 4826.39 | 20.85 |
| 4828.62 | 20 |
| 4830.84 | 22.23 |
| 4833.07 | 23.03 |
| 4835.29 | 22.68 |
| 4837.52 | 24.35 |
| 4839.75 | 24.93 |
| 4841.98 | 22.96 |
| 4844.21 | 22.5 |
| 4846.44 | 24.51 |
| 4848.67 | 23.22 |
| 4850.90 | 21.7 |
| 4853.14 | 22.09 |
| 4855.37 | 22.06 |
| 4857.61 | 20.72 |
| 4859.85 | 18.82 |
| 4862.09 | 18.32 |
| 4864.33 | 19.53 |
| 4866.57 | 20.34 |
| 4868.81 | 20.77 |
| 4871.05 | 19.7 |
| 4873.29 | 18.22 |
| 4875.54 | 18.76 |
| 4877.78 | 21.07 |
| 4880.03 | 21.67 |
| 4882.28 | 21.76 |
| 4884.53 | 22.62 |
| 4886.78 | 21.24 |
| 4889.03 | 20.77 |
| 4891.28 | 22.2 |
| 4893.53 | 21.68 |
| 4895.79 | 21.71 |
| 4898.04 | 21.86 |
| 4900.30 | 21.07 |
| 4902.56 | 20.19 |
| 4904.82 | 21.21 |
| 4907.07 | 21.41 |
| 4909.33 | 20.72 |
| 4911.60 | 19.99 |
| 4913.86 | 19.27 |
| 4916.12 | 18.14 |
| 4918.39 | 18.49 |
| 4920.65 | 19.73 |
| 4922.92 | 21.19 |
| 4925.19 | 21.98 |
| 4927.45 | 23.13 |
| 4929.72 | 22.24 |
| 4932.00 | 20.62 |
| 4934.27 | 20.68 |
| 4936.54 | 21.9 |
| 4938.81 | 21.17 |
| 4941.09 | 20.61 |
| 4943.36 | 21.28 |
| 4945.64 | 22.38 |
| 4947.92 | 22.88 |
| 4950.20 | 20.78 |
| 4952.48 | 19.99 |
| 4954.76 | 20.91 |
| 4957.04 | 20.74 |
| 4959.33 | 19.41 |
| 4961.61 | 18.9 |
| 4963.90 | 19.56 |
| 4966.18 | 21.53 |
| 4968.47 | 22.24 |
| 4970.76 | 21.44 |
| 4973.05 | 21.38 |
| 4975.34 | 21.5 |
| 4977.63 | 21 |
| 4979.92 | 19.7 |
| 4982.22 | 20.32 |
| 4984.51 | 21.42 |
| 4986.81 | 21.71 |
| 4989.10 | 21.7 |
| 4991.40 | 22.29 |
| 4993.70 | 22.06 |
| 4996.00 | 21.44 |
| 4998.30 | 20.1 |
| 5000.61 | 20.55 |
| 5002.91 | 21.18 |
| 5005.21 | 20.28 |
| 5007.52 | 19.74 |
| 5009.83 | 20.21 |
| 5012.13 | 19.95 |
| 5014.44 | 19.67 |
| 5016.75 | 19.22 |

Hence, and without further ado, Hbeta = 2.6 angstroms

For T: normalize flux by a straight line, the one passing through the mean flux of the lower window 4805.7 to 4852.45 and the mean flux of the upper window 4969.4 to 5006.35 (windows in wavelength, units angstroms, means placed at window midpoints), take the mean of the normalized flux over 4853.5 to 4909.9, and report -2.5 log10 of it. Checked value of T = 0.06 mag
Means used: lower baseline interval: 22.2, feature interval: 20.8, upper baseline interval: 21.1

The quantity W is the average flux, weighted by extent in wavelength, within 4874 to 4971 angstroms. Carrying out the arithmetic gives 20.9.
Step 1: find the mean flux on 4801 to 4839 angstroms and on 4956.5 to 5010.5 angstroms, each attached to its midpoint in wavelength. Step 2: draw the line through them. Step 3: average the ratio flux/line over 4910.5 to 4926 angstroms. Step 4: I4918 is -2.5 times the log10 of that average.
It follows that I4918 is 0.09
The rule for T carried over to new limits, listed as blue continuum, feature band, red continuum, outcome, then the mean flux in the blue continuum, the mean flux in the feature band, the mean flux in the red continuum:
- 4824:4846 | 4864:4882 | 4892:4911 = 0.089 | 22.7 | 20.1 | 21.2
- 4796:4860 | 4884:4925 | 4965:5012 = 0.059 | 22.6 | 20.7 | 21.1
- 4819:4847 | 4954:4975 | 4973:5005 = 0.035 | 22.7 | 20.7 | 21.1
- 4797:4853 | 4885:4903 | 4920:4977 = 0.022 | 22.8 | 21.4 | 21.1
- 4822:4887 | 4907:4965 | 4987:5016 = 0.022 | 21.5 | 20.7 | 20.8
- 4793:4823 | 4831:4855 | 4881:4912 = -0.036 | 23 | 23.1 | 21.3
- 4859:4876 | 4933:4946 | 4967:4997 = -0.033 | 19.3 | 21.3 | 21.4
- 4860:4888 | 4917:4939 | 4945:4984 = -0.024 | 20.3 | 21.1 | 20.9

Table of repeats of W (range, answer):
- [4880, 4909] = 21.5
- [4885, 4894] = 21.6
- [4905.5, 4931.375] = 20.6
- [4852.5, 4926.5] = 20.6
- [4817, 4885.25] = 21.6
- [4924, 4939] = 21.7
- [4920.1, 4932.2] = 21.6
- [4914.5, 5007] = 20.9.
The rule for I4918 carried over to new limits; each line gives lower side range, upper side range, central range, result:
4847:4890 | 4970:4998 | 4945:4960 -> 0.01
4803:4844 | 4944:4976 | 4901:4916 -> 0.06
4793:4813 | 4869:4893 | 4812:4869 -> 0.02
